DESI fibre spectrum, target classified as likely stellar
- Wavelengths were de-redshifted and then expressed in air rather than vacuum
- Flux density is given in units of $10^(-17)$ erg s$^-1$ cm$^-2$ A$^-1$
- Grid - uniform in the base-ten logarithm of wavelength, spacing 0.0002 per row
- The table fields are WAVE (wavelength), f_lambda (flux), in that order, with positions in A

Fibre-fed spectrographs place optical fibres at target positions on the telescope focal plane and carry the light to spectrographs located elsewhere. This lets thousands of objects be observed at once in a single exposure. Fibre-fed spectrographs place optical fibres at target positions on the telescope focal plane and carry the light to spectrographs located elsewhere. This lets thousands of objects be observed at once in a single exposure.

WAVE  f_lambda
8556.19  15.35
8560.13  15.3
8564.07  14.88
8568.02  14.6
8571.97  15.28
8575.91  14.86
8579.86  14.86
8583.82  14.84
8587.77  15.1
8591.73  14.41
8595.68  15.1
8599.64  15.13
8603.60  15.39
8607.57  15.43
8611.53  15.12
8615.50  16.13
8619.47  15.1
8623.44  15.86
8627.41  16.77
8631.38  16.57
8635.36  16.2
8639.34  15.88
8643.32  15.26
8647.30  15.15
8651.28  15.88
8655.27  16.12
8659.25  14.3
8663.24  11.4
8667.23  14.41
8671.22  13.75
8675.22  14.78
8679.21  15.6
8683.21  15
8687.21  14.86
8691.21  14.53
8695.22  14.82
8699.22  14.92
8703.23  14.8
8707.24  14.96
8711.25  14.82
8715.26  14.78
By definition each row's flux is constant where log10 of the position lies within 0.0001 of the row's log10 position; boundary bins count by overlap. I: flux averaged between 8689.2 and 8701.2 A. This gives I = 14.8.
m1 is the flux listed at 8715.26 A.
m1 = 14.78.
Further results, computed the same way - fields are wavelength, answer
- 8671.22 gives 13.75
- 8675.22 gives 14.78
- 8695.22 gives 14.82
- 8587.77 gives 15.1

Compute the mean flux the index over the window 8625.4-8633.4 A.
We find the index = 16.7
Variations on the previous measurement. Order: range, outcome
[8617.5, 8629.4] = 15.9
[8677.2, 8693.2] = 15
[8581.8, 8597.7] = 14.9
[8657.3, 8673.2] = 13.5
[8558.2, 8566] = 15.1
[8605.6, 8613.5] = 15.3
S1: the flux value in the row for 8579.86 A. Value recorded 14.86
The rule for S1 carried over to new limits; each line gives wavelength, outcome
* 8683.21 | 15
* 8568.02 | 14.6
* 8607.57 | 15.43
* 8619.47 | 15.1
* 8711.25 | 14.82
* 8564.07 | 14.88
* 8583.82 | 14.84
